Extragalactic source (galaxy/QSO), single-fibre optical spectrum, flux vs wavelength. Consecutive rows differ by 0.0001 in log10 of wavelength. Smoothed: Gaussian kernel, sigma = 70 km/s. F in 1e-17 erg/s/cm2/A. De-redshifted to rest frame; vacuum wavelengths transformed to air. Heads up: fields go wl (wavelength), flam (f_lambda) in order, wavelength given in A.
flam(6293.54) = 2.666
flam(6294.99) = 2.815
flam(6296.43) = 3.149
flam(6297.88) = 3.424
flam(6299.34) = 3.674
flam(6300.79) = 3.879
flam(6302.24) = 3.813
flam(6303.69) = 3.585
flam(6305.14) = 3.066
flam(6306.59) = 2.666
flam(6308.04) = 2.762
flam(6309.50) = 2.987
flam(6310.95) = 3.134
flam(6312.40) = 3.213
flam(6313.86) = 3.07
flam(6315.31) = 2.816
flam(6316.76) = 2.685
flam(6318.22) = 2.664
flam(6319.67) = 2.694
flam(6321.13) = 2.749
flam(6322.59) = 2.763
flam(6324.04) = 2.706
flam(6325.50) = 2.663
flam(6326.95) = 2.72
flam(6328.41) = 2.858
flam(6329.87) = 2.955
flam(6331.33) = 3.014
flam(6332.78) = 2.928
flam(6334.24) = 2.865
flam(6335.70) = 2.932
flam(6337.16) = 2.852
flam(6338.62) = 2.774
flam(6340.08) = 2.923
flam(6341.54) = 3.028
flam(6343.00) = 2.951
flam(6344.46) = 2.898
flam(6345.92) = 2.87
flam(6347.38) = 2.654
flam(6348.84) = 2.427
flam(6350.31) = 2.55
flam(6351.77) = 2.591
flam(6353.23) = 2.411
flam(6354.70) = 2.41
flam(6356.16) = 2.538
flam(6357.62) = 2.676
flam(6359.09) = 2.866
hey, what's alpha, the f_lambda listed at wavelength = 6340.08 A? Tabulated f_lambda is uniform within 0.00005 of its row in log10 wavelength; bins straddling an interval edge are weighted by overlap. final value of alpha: 2.923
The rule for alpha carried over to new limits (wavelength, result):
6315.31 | 2.816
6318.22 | 2.664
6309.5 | 2.987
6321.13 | 2.749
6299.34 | 3.674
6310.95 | 3.134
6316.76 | 2.685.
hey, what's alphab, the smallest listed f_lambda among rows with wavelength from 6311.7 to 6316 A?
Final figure 2.816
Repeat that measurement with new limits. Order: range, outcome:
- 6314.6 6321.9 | 2.664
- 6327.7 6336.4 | 2.858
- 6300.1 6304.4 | 3.585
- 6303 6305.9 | 3.066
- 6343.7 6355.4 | 2.41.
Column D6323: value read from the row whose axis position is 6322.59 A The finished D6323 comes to 2.763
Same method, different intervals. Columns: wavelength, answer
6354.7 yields 2.41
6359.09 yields 2.866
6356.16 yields 2.538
